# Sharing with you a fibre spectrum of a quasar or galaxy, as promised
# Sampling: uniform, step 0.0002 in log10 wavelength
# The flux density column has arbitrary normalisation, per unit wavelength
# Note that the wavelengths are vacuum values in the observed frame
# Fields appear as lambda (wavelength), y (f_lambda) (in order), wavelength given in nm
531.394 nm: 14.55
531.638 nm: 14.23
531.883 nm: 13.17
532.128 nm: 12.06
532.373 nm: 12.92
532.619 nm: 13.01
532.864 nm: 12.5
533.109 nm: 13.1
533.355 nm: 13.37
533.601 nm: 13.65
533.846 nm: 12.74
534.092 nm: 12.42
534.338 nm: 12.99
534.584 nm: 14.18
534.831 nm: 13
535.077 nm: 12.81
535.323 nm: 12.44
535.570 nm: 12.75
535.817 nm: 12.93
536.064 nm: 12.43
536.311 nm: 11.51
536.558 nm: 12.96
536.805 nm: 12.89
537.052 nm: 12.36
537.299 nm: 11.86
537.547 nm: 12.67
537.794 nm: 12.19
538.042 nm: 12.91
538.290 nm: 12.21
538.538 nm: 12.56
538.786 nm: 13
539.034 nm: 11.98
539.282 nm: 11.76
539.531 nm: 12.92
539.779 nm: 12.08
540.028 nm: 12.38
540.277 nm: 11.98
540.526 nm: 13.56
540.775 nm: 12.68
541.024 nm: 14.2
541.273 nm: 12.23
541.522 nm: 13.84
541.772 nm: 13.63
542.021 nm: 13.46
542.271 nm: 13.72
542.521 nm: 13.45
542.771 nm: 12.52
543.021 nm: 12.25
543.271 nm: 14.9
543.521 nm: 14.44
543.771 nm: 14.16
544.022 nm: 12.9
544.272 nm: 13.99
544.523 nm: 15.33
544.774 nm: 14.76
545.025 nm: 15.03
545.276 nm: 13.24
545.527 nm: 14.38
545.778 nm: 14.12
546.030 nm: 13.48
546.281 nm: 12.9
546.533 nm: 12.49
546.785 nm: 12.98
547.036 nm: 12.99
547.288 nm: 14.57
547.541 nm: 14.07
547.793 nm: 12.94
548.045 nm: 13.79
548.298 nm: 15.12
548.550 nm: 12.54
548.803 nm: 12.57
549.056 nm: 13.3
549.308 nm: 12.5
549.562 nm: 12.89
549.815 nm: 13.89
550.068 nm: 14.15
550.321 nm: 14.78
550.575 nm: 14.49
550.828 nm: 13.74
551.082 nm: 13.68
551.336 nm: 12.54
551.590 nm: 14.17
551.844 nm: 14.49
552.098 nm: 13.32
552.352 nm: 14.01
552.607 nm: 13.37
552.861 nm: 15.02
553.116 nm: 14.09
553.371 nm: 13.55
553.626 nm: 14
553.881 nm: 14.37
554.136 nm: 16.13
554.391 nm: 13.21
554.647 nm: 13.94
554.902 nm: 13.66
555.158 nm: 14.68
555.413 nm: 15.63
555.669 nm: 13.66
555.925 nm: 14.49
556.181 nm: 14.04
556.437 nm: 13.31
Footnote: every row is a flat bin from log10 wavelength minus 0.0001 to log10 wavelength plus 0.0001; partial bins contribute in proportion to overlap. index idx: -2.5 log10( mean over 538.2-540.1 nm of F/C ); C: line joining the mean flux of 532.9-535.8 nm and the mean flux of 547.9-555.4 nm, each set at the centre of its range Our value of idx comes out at 0.08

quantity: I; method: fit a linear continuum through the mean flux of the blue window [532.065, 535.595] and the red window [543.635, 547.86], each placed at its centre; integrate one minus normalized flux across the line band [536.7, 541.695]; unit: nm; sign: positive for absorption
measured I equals 0.27 nm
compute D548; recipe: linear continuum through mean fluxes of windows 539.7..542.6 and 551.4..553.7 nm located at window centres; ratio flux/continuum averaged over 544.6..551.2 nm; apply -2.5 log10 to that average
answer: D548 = -0.01 mag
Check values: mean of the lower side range 13.1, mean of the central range 13.7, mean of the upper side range 14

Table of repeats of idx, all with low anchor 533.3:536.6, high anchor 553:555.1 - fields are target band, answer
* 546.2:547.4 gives 0.04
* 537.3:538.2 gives 0.05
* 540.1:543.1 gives 0.01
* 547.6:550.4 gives 0.02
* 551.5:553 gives 0.00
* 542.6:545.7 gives -0.04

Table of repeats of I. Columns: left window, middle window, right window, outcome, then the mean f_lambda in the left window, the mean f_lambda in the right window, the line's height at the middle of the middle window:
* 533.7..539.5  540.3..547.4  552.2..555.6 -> -0.176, 12.6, 14.3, 13.3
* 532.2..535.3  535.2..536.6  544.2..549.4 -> 0.070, 13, 13.7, 13.1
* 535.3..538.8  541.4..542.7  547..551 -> -0.059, 12.5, 13.7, 13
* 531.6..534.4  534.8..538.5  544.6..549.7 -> 0.171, 13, 13.5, 13.1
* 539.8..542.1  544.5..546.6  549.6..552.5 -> -0.080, 13.1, 13.9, 13.4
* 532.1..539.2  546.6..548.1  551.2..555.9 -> 0.013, 12.7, 14.1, 13.6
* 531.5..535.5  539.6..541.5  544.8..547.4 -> 0.084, 13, 13.7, 13.4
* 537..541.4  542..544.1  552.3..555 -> -0.096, 12.5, 14.1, 13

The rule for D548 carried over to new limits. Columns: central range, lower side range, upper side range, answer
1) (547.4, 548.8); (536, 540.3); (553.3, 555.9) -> -0.004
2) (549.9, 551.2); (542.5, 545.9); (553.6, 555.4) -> 0.005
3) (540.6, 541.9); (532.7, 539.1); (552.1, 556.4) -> -0.015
